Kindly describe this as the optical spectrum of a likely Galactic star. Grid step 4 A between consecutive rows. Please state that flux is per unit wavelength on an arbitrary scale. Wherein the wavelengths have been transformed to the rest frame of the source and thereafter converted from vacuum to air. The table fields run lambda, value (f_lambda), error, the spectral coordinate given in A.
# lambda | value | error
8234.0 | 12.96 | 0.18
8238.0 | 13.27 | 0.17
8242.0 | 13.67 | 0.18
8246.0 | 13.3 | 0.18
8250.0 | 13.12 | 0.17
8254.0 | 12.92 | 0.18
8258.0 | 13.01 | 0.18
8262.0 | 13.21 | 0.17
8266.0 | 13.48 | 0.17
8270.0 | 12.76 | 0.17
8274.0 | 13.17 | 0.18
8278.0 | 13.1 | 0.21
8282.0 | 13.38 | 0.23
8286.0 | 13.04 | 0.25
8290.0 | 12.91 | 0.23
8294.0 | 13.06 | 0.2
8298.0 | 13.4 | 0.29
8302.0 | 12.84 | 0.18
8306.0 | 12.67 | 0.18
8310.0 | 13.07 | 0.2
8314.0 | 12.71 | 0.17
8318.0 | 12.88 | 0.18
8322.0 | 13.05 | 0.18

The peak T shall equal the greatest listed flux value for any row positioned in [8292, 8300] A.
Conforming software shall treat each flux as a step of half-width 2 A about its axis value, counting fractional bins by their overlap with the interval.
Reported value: 13.4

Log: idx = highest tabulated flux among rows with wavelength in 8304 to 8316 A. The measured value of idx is 13.07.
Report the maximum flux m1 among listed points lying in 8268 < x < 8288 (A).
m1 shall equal 13.38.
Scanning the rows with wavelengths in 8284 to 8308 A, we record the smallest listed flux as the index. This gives 12.67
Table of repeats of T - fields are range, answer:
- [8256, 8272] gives 13.48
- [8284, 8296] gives 13.06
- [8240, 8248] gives 13.67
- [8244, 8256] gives 13.3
